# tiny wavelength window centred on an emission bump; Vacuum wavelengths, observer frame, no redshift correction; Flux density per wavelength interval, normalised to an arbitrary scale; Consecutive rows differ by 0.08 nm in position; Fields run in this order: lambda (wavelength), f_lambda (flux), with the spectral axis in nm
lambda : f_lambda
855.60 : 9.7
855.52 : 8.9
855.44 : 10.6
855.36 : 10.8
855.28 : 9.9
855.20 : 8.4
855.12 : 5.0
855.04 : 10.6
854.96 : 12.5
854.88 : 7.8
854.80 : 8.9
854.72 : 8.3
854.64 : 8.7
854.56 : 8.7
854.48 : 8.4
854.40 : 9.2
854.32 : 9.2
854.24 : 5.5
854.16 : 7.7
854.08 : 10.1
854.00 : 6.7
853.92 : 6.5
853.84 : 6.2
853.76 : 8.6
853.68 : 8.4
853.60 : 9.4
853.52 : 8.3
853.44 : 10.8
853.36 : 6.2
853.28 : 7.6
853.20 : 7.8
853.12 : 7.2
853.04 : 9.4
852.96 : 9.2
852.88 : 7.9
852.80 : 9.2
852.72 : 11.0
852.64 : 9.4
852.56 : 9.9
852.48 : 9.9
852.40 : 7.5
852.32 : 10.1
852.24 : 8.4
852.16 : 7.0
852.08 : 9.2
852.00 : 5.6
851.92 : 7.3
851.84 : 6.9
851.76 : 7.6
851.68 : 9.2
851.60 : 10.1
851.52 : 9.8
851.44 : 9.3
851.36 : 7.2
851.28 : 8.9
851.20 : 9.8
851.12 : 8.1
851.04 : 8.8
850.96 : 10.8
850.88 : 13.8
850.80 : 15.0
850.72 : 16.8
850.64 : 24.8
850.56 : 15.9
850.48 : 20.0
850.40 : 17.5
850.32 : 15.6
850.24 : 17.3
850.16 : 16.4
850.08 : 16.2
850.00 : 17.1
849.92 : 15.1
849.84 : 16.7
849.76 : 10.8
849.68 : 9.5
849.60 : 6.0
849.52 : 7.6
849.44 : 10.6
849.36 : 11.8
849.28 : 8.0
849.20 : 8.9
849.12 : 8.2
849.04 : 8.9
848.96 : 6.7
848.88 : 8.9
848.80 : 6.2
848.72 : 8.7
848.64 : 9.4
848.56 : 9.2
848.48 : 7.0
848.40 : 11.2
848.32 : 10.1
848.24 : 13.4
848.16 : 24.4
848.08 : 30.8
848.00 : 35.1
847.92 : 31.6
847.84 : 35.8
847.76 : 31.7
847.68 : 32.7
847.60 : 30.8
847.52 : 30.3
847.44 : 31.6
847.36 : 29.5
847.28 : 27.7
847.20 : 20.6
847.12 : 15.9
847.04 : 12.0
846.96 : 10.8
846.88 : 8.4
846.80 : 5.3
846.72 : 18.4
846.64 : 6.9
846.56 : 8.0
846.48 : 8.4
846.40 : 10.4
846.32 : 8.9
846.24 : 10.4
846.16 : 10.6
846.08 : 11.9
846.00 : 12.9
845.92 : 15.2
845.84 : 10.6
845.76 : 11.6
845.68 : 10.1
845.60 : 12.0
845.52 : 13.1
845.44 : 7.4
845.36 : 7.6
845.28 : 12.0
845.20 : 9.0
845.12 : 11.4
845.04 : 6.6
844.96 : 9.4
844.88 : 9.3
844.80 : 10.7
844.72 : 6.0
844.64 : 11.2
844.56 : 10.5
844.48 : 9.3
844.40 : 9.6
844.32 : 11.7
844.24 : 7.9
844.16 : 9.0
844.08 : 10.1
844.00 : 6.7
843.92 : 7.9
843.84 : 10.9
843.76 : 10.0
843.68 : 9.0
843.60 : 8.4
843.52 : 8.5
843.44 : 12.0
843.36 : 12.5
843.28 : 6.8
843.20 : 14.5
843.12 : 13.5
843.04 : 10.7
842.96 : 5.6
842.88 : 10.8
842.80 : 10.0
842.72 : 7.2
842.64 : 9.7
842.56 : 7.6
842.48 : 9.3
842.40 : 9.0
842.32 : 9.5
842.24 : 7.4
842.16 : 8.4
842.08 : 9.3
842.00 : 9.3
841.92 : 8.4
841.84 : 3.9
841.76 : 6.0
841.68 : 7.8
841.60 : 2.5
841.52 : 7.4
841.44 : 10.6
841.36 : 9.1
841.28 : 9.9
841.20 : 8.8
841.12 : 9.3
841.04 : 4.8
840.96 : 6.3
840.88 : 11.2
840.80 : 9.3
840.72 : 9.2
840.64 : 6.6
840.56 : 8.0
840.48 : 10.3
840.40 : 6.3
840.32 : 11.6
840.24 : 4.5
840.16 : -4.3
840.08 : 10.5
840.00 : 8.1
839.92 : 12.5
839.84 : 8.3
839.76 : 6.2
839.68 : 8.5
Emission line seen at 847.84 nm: H-alpha 6563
